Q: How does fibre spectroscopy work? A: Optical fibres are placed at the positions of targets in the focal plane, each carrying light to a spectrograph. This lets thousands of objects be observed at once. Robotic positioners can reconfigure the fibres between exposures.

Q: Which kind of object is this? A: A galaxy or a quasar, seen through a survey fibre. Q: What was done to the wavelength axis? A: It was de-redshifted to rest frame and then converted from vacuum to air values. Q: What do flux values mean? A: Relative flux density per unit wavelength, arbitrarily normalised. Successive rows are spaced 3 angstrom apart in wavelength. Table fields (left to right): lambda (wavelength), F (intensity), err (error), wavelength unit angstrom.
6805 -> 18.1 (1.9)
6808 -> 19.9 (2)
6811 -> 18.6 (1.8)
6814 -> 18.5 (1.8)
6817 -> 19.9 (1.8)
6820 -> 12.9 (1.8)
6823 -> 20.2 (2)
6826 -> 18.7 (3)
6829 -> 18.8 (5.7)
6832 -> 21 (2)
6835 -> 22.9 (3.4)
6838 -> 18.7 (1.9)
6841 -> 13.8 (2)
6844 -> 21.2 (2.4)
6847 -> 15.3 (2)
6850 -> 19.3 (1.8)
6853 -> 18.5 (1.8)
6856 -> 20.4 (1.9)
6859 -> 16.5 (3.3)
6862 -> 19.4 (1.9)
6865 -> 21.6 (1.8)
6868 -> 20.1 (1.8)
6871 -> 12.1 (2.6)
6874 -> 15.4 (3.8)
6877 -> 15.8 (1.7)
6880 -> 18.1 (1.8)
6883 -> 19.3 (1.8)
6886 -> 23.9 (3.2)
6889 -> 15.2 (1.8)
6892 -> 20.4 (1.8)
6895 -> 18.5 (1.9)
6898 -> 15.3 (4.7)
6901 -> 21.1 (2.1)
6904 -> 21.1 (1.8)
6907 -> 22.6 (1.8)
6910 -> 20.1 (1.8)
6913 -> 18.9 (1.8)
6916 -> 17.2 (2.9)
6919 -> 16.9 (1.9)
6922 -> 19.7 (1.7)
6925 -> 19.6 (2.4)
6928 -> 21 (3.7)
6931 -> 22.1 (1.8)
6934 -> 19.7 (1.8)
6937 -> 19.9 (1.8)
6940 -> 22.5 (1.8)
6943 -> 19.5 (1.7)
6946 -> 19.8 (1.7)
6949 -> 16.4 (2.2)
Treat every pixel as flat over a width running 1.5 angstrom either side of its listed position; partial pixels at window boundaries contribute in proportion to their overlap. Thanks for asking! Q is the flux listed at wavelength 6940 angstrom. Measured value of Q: 22.5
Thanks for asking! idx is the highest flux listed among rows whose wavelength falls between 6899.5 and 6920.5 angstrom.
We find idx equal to 22.6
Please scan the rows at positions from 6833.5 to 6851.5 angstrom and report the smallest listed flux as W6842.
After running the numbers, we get 13.8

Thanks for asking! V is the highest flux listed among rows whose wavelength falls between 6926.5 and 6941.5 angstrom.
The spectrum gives 22.5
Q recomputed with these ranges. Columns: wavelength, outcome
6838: 18.7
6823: 20.2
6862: 19.4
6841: 13.8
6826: 18.7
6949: 16.4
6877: 15.8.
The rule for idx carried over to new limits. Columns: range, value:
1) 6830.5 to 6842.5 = 22.9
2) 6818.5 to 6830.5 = 20.2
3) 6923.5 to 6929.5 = 21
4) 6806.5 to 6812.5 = 19.9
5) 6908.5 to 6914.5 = 20.1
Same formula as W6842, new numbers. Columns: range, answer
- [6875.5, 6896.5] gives 15.2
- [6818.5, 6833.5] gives 12.9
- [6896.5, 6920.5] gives 15.3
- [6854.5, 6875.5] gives 12.1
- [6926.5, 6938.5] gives 19.7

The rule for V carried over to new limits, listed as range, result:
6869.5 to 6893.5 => 23.9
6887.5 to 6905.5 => 21.1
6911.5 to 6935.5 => 22.1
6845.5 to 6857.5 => 20.4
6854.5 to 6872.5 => 21.6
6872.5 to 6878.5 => 15.8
